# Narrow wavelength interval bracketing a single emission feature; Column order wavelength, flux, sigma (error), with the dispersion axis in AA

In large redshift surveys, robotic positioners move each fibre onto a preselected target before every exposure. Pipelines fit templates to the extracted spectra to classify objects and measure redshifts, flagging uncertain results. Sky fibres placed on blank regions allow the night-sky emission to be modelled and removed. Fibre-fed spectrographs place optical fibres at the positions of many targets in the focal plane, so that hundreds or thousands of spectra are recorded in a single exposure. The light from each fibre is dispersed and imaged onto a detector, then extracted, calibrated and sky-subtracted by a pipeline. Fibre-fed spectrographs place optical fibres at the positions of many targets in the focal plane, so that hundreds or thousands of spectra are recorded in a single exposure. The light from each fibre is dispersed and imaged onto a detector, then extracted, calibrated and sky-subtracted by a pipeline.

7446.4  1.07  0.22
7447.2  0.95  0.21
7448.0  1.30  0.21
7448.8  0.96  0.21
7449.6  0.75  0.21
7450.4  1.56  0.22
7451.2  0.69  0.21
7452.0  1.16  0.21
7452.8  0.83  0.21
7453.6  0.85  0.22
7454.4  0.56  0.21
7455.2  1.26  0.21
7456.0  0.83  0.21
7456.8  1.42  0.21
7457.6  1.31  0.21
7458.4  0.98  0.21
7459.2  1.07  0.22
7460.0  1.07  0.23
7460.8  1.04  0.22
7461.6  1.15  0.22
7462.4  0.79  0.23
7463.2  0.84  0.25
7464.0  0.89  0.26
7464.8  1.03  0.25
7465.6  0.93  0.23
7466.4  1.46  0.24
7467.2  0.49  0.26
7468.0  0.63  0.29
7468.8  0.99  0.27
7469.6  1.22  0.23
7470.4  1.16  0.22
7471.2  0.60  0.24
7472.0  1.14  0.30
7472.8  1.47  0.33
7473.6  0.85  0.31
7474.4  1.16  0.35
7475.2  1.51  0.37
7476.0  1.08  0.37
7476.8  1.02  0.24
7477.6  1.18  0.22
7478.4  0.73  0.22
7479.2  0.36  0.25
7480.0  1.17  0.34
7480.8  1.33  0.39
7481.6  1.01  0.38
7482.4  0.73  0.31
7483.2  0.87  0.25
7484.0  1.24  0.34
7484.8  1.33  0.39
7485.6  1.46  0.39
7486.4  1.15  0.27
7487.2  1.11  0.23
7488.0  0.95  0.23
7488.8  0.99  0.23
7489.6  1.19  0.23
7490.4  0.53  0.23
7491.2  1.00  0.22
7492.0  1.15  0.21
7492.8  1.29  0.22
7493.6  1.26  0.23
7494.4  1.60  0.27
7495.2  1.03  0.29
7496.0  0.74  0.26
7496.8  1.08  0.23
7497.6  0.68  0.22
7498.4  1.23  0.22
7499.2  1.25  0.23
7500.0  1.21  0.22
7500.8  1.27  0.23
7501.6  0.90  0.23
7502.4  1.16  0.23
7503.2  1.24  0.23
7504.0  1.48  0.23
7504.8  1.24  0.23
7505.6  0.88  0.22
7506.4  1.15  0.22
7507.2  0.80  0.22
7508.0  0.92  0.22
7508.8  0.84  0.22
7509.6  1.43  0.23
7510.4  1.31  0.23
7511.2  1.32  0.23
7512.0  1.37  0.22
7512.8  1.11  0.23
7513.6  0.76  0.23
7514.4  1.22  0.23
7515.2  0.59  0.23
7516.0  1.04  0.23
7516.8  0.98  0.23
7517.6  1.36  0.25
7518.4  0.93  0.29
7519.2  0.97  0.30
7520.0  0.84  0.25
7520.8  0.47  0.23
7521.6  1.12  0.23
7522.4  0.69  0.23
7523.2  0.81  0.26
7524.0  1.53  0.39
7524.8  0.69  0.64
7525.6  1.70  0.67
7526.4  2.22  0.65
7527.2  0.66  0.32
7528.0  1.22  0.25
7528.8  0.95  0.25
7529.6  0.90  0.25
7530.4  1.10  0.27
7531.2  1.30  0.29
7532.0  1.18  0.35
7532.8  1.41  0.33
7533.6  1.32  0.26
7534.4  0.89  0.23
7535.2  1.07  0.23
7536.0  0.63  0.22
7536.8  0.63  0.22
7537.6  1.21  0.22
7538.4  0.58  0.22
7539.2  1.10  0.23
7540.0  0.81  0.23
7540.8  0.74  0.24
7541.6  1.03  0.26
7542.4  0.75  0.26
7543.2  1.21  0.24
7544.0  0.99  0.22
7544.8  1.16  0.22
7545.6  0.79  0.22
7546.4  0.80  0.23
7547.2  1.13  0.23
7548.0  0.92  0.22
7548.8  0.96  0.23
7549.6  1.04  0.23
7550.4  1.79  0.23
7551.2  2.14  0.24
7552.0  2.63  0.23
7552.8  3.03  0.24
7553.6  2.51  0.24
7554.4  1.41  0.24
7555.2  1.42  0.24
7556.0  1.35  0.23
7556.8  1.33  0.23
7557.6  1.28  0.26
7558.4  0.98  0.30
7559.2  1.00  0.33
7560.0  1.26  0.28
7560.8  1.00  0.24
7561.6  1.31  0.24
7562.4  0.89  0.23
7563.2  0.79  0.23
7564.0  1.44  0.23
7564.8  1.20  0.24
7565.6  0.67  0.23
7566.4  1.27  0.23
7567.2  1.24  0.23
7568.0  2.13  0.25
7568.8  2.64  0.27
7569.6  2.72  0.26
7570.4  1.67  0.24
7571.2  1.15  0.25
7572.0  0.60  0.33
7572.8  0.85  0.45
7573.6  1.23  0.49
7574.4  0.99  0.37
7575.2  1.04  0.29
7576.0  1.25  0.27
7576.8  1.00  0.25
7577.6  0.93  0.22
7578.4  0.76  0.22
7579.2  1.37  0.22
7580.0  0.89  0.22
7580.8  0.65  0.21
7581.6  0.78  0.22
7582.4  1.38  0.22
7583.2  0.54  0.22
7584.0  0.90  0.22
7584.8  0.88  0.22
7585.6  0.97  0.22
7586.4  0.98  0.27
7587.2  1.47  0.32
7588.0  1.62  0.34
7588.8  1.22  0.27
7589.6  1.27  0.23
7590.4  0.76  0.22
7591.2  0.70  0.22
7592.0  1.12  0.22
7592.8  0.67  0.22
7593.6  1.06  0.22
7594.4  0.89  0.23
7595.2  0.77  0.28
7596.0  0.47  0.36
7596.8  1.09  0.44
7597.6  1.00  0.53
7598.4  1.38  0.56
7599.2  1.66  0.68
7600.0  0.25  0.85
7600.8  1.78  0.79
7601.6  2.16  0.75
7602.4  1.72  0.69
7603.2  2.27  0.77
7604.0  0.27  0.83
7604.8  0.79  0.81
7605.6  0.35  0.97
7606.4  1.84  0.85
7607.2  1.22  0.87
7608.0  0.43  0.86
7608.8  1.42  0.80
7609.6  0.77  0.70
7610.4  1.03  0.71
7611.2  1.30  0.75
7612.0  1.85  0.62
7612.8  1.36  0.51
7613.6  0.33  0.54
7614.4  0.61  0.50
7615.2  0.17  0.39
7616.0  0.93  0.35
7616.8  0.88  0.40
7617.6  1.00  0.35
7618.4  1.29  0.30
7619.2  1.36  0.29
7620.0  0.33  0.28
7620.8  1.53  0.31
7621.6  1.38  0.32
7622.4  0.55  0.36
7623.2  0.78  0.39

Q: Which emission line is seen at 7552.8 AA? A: [S II]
